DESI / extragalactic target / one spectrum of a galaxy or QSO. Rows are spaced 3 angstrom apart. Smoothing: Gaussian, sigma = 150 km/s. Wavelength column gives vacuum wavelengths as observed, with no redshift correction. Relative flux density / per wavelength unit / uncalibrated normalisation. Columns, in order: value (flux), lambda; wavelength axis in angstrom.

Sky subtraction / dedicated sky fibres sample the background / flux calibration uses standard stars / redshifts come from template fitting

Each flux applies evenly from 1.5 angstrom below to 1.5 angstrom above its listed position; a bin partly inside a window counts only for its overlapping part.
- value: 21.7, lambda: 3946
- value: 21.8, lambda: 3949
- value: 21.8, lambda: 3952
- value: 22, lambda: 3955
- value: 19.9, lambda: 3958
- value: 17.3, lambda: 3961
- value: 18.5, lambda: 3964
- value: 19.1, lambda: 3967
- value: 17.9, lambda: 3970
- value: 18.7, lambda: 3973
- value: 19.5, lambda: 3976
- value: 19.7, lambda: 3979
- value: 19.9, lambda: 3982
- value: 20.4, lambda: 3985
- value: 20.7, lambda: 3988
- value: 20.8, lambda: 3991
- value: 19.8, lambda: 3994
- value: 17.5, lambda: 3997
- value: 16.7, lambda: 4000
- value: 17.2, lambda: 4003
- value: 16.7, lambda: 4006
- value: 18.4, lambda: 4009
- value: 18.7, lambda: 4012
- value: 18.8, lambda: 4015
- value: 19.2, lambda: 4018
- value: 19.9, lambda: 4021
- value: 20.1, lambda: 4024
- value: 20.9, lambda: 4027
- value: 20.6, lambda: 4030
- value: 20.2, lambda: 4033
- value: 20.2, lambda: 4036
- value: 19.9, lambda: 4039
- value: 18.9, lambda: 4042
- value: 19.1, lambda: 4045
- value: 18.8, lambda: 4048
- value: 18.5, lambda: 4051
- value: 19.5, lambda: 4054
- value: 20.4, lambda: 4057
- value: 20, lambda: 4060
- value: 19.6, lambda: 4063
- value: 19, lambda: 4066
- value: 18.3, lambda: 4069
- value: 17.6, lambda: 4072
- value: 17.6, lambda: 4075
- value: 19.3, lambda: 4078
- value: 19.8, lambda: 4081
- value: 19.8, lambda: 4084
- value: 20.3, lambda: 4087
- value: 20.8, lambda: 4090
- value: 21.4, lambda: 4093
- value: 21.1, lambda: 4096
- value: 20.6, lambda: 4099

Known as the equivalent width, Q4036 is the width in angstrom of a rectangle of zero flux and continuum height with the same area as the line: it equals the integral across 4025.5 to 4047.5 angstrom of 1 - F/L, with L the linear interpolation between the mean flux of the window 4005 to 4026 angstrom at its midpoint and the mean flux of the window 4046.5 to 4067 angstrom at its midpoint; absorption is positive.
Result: -0.86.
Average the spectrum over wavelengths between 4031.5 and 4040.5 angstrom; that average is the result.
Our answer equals 20.1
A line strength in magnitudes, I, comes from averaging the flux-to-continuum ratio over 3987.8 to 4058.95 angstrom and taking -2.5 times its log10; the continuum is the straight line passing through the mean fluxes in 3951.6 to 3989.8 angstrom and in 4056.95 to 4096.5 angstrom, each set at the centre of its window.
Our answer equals 0.021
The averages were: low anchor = 19.6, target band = 19.2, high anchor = 19.6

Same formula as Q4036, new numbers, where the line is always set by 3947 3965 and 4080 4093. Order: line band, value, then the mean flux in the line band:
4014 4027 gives 0.40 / 19.7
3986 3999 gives 0.45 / 19.6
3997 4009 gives 1.88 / 17.1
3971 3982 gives 0.54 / 19.3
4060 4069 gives 0.48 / 19.2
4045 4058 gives 0.70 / 19.2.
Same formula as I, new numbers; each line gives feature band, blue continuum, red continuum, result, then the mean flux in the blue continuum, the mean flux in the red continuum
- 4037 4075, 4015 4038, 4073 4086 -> 0.03 mag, 20.1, 19.1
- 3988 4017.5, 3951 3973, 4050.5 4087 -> 0.05 mag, 19.4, 19.2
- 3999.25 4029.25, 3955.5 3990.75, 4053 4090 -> 0.03 mag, 19.4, 19.3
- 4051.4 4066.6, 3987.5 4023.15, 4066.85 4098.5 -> -0.02 mag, 18.7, 19.6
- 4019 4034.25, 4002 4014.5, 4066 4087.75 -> -0.12 mag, 17.9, 18.9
